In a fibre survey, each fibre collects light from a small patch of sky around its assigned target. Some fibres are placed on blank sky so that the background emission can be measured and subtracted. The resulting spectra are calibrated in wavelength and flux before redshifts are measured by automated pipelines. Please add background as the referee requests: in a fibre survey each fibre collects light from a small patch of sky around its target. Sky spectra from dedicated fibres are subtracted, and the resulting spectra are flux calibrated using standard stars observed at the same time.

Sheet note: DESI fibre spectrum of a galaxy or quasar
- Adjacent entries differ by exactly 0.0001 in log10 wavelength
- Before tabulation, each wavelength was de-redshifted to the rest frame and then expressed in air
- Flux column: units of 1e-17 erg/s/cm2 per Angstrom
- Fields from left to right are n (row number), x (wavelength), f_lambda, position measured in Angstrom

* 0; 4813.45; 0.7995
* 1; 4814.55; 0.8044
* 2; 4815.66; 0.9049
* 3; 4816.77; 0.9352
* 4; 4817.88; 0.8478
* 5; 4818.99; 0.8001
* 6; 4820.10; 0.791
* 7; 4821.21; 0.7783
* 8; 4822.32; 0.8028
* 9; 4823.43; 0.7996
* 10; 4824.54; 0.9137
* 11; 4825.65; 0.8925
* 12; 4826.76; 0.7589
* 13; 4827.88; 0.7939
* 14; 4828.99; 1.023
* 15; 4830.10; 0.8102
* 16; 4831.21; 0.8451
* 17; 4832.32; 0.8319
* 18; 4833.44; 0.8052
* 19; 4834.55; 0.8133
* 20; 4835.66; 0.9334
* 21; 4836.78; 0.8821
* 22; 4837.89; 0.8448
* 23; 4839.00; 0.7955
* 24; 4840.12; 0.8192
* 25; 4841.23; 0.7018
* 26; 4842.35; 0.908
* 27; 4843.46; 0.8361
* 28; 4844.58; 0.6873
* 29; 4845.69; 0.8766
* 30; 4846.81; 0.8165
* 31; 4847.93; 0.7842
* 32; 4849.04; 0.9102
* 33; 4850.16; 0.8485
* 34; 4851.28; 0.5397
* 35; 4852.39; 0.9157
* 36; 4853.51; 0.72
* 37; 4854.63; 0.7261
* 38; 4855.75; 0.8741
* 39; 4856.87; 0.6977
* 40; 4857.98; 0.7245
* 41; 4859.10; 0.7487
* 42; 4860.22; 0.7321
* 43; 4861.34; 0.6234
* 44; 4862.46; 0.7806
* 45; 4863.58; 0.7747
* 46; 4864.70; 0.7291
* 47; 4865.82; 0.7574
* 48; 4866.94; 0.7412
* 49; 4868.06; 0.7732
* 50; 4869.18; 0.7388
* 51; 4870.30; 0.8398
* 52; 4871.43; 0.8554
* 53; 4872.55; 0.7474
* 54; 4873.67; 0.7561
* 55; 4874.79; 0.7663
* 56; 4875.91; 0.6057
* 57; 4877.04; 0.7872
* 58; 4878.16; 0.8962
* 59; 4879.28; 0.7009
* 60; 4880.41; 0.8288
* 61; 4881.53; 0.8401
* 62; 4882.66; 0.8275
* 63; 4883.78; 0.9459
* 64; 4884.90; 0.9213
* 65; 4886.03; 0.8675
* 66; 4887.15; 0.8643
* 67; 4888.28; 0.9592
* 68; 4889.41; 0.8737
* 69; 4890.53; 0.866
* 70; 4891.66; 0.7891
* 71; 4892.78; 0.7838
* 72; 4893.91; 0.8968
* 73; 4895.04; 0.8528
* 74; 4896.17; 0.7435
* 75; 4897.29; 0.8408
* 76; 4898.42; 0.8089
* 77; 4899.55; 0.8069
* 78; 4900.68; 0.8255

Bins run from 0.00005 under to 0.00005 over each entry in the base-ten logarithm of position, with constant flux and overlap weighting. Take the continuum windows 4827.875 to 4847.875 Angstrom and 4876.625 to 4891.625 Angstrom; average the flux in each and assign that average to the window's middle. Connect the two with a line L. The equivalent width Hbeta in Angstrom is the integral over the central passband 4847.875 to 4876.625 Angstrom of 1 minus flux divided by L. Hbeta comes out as 3.03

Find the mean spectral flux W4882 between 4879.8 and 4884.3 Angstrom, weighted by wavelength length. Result 0.858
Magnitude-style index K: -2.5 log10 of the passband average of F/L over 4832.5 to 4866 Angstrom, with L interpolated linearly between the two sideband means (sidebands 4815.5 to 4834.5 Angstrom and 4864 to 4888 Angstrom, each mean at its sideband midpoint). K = 0.047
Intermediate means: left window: 0.841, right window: 0.801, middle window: 0.788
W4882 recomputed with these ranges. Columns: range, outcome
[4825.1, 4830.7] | 0.855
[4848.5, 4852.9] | 0.802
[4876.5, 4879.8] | 0.798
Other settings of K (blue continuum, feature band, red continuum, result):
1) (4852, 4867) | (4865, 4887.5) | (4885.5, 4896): 0.009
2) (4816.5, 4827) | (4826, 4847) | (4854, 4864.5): -0.047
